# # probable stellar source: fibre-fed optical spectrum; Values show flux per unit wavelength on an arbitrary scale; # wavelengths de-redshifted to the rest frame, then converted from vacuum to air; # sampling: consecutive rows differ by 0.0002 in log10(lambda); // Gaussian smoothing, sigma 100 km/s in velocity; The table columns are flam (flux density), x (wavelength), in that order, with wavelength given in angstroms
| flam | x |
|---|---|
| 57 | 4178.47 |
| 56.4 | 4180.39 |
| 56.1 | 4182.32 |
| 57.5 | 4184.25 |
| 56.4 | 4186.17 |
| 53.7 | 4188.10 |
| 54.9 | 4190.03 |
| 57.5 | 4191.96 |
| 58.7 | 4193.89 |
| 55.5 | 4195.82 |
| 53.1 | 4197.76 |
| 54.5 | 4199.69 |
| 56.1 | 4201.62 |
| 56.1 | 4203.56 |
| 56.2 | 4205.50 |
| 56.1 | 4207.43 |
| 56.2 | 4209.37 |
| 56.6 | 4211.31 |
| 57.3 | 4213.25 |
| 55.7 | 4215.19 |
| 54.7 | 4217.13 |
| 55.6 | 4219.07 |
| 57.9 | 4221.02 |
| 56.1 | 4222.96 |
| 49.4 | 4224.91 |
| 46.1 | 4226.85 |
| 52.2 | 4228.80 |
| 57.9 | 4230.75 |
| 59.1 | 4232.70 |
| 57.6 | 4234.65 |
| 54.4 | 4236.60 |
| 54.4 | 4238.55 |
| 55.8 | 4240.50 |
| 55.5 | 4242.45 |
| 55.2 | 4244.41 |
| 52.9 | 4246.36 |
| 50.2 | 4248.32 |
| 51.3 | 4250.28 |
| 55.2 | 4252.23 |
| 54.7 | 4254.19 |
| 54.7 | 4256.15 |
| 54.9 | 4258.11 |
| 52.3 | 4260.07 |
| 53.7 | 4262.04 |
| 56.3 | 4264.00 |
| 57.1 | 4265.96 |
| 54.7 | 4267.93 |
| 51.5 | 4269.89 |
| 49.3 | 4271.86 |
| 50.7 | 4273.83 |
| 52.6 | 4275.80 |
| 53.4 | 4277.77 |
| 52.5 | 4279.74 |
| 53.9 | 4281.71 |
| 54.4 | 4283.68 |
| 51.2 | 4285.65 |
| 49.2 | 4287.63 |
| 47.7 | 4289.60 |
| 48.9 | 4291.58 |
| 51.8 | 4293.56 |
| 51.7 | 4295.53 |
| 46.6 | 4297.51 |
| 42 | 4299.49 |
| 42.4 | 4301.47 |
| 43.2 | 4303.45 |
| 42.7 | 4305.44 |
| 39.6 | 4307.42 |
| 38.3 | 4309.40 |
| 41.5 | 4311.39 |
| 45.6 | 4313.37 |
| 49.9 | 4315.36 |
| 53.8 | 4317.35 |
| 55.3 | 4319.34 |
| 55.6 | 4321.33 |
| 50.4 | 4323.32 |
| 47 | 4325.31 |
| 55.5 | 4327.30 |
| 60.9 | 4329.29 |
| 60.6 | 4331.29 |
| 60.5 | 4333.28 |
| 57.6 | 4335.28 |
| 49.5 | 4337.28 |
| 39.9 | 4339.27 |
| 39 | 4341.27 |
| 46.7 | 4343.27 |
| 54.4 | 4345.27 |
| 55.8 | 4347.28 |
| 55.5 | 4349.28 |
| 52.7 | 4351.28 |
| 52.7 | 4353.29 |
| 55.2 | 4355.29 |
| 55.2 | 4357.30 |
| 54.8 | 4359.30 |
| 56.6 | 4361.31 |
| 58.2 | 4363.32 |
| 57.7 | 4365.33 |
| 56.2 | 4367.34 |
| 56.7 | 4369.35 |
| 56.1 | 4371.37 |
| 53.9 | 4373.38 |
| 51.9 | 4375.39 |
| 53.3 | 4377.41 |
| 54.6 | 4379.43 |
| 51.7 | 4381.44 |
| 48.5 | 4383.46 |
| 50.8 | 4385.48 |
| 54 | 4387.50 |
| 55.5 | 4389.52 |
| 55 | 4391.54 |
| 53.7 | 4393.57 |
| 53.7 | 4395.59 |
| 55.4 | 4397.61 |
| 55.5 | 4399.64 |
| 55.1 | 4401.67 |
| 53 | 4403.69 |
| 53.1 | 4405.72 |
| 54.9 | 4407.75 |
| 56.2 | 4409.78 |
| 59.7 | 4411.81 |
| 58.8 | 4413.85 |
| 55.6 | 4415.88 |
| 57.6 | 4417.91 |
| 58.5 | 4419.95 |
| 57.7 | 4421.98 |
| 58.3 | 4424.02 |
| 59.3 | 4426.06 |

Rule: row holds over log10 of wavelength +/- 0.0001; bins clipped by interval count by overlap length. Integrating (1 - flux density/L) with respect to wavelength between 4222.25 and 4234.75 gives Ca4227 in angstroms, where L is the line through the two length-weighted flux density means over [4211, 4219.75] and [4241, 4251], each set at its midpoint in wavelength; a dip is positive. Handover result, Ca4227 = 0.22 angstroms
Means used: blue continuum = 56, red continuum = 53.2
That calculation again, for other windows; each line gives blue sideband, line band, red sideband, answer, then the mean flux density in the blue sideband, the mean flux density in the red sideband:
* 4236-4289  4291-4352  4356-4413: 5.1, 53.4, 54.7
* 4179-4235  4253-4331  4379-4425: 6.8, 55.5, 55.1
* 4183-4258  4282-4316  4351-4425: 5.4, 55.1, 55.1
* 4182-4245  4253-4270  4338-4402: 0.1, 55.5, 53.3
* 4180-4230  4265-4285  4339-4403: 0.6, 55.2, 53.5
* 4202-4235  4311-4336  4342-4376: 0.5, 55.3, 54.6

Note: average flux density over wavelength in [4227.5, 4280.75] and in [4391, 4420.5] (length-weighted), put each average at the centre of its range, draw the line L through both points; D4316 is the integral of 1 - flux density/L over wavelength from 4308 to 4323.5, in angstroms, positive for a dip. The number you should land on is 1.76 angstroms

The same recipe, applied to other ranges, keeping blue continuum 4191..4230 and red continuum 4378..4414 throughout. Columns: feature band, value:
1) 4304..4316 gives 2.6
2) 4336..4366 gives 1.2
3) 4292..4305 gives 2.0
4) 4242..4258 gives 0.3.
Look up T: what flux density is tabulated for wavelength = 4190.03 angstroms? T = 54.9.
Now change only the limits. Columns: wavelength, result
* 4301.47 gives 42.4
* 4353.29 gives 52.7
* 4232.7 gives 59.1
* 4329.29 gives 60.9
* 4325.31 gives 47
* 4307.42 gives 39.6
